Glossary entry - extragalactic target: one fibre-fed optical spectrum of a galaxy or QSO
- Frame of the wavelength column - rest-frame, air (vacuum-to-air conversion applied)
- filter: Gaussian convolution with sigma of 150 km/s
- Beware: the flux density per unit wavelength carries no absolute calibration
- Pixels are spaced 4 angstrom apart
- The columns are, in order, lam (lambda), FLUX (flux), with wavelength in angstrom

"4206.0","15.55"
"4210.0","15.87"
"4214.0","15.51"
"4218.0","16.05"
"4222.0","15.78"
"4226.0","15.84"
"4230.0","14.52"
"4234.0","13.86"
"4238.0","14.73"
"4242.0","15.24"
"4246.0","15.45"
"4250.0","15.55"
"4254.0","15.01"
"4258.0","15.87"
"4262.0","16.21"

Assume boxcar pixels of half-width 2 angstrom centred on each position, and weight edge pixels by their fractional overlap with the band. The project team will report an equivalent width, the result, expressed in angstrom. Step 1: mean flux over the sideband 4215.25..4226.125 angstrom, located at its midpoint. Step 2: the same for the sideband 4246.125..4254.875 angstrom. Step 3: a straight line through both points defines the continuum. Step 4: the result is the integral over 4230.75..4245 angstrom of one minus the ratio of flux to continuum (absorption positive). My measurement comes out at 0.83 angstrom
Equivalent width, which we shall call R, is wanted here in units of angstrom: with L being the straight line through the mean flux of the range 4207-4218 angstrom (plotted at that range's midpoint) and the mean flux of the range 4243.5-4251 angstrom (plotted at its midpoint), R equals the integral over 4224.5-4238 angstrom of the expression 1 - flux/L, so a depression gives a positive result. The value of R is 0.8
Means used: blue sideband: 15.7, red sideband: 15.5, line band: 14.7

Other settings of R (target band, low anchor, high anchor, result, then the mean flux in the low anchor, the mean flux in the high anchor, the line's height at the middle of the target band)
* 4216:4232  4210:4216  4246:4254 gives 0.01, 15.6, 15.4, 15.6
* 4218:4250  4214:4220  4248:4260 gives 1.10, 15.9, 15.5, 15.7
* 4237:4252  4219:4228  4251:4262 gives 0.39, 15.8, 15.6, 15.7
